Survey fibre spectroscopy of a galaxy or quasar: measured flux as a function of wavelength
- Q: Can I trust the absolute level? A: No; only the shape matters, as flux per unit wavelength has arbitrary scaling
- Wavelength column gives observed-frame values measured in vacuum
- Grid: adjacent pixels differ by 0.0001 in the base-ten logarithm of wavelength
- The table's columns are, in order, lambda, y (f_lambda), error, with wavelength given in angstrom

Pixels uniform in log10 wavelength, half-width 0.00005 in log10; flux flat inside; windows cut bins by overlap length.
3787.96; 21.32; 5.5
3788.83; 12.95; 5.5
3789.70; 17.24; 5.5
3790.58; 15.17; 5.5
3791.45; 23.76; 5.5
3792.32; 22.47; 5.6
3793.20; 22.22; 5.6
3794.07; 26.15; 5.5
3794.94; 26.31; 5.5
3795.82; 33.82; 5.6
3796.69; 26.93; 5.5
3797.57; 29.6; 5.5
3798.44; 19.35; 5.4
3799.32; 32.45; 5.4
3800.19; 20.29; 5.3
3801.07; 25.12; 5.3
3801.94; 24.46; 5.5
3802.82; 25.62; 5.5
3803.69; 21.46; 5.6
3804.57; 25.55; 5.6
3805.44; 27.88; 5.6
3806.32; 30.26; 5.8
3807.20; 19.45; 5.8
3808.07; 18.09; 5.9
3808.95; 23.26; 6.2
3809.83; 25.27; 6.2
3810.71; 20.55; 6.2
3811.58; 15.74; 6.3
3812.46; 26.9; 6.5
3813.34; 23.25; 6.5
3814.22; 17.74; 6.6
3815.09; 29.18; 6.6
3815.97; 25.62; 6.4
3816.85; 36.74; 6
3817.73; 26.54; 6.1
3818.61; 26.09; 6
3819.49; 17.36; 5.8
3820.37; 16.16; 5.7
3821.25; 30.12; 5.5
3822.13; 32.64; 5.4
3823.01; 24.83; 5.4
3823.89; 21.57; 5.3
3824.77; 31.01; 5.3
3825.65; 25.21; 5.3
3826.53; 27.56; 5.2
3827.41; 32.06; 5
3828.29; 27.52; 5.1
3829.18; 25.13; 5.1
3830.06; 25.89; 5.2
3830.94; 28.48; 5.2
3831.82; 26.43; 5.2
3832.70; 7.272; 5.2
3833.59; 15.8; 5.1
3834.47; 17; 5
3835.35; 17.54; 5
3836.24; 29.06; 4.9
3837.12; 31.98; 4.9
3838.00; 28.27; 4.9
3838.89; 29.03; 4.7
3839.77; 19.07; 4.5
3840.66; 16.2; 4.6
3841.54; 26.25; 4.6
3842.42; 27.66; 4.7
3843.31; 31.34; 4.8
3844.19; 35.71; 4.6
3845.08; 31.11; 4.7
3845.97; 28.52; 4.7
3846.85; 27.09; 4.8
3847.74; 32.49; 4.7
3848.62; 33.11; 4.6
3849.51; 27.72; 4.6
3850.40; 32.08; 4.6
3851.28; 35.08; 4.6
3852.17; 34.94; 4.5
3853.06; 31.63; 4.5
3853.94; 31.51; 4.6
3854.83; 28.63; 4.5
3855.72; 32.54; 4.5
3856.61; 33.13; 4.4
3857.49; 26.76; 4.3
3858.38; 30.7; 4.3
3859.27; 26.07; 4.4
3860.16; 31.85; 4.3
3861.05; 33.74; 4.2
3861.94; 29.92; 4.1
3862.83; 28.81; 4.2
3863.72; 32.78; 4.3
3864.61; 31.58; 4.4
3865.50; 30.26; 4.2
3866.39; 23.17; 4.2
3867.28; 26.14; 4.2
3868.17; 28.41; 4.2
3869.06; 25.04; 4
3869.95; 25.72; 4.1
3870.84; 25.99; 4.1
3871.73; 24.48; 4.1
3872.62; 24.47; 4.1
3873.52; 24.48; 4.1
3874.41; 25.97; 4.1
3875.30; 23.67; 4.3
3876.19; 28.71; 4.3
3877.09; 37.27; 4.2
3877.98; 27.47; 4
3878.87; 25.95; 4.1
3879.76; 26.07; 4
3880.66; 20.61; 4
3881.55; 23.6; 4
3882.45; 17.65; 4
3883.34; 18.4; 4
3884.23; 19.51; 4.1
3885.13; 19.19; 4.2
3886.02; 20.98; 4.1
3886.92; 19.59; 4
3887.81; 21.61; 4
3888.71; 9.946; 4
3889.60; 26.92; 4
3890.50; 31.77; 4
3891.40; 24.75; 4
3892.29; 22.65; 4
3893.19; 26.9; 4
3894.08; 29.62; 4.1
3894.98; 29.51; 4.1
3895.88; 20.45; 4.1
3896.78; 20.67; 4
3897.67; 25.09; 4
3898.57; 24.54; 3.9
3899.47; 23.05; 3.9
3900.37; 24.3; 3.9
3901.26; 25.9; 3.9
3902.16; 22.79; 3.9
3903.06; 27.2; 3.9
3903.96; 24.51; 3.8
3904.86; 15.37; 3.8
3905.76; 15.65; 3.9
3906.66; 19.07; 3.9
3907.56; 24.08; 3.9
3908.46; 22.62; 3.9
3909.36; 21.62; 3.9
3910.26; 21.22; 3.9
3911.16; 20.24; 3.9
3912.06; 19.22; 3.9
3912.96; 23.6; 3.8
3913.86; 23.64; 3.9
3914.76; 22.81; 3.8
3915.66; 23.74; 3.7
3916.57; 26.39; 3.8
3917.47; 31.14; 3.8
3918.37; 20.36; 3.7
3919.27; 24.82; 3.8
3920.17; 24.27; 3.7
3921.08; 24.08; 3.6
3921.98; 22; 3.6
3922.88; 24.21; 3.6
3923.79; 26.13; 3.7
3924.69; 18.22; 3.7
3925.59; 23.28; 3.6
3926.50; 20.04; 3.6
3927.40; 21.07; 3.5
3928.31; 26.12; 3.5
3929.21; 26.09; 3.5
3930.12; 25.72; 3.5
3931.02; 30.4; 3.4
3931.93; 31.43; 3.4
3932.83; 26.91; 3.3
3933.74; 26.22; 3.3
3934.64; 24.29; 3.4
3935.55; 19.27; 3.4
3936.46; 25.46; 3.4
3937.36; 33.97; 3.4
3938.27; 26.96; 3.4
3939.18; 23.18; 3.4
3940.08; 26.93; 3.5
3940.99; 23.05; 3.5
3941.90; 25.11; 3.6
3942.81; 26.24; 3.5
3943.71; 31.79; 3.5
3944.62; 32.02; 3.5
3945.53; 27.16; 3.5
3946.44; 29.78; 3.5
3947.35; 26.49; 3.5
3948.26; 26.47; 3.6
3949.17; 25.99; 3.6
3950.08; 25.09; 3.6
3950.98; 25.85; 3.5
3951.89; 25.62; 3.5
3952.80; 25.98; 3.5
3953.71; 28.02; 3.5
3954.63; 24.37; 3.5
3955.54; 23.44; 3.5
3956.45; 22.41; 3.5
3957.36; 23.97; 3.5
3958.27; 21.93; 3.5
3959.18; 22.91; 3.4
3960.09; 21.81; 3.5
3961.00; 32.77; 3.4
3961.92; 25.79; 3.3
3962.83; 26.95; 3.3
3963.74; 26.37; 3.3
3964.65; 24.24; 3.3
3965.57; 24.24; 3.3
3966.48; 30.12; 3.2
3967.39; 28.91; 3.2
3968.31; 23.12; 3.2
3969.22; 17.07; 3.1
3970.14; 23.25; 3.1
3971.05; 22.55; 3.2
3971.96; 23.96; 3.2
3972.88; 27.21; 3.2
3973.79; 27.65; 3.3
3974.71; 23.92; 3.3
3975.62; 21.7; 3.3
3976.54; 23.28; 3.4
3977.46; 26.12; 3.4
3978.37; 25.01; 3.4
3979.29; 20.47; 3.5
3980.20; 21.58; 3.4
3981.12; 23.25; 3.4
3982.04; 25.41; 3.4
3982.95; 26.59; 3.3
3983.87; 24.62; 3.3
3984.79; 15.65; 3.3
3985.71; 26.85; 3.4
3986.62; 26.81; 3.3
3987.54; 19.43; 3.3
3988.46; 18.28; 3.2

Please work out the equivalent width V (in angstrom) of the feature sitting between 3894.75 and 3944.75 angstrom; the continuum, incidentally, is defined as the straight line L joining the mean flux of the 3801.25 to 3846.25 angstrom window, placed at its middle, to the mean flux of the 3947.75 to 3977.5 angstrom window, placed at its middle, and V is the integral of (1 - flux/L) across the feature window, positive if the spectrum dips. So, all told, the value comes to 1.51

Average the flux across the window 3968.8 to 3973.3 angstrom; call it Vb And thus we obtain 22.8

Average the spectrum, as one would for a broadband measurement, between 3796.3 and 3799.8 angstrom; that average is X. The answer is 27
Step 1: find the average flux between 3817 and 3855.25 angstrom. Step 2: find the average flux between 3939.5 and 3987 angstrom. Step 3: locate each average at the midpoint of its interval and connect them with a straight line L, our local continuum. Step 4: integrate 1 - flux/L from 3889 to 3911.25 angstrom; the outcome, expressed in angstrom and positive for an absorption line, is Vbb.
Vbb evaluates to 2.1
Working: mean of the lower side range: 26.8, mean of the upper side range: 25.1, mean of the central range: 23.6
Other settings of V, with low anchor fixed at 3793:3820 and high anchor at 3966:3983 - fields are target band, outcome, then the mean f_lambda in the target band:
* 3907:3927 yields 1.13 angstrom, 23.1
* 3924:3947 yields -1.58 angstrom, 26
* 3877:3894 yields 1.04 angstrom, 23.1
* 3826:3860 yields -4.05 angstrom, 27.6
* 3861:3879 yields -2.28 angstrom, 27.7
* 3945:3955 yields -0.90 angstrom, 26.5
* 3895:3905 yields 0.37 angstrom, 23.6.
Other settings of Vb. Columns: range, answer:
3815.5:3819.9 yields 26.5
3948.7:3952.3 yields 25.7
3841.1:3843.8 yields 28.6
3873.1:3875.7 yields 24.8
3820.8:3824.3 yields 27.3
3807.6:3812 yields 20.6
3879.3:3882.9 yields 22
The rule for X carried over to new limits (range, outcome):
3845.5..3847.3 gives 27.8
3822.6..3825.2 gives 25.8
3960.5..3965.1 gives 27.2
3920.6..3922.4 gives 23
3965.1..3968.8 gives 26.5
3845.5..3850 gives 29.8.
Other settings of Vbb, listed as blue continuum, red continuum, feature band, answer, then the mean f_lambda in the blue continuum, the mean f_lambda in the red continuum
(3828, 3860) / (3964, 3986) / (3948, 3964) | -0.5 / 27.5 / 24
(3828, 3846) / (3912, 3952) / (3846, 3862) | -3.9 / 24.9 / 25.5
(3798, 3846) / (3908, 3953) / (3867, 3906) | 1.6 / 24.9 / 25.1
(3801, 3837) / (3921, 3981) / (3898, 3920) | 1.8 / 24.3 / 25.2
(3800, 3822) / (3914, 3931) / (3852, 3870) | -4.2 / 24.1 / 24.1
